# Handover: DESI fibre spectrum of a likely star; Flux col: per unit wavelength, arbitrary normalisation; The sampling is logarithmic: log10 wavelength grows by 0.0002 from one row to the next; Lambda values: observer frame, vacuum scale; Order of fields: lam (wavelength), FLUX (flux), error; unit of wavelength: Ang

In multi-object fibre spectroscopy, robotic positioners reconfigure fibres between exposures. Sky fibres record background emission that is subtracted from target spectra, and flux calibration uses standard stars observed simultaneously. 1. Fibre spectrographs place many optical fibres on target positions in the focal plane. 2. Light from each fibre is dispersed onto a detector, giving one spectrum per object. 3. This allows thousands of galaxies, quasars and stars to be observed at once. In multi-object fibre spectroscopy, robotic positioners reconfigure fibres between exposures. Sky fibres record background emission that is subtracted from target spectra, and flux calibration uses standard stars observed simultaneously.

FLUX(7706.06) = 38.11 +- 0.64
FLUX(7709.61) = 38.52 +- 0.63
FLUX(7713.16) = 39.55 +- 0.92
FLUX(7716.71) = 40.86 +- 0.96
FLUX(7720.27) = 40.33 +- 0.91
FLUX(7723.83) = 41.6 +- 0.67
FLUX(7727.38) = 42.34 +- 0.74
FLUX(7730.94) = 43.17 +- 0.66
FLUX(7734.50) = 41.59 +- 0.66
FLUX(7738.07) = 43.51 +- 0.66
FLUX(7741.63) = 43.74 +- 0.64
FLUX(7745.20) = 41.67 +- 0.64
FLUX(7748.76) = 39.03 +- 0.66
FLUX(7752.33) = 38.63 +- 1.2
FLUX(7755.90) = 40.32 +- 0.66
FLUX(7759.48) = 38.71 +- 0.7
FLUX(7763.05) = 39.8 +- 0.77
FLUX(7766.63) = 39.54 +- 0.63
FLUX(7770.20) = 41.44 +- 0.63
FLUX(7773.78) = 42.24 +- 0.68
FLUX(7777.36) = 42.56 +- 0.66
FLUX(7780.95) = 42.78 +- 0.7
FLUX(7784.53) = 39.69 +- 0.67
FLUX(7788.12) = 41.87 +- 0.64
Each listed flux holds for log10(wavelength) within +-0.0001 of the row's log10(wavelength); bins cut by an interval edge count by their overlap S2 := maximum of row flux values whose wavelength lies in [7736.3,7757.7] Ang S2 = 43.74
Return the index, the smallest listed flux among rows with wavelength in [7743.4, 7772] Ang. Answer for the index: 38.63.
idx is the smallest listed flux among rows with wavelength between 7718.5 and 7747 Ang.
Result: 40.33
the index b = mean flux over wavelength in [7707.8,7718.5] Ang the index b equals 39.6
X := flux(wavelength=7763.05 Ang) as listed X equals 39.8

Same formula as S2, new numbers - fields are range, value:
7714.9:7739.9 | 43.51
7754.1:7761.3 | 40.32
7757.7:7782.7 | 42.78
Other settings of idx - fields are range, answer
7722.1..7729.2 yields 41.6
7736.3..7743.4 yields 43.51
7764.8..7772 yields 39.54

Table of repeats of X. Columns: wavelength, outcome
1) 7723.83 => 41.6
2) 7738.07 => 43.51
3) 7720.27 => 40.33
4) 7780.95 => 42.78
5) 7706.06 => 38.11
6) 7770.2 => 41.44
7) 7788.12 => 41.87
